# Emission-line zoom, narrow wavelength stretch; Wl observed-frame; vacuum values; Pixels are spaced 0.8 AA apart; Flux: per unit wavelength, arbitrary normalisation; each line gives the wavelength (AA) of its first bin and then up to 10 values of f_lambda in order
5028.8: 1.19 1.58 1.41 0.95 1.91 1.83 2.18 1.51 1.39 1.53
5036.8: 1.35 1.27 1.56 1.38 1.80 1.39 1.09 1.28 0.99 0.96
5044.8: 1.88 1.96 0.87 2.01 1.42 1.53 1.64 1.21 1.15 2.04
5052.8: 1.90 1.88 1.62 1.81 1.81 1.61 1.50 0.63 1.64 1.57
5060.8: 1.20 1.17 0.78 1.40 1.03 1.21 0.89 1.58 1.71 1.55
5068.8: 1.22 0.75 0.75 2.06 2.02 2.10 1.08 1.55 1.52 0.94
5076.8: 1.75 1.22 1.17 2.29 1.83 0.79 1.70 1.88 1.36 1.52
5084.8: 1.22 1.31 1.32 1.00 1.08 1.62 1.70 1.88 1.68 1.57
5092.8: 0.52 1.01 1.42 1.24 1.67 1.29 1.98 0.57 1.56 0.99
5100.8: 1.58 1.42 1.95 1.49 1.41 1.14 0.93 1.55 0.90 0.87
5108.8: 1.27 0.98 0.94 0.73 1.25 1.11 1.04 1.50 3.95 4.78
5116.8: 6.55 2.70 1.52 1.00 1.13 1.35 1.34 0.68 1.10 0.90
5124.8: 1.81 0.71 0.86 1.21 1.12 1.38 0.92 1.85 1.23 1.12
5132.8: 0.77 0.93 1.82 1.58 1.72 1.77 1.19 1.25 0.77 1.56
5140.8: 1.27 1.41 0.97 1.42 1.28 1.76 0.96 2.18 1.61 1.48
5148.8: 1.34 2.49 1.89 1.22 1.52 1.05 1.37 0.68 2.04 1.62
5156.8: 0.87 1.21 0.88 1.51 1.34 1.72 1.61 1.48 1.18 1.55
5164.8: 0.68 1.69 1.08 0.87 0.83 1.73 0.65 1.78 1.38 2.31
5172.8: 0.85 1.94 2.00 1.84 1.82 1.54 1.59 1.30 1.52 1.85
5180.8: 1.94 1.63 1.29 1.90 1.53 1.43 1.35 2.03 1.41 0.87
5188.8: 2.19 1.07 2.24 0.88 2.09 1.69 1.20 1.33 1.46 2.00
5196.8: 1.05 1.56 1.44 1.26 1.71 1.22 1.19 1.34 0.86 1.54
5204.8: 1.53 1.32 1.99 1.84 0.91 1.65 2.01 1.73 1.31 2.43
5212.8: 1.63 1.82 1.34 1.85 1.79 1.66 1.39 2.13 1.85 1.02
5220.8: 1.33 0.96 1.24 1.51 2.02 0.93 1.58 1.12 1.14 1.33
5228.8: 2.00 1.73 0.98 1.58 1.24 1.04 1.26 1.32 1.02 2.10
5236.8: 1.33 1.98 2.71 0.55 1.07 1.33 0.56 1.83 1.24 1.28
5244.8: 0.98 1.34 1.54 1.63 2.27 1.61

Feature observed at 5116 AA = Hbeta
